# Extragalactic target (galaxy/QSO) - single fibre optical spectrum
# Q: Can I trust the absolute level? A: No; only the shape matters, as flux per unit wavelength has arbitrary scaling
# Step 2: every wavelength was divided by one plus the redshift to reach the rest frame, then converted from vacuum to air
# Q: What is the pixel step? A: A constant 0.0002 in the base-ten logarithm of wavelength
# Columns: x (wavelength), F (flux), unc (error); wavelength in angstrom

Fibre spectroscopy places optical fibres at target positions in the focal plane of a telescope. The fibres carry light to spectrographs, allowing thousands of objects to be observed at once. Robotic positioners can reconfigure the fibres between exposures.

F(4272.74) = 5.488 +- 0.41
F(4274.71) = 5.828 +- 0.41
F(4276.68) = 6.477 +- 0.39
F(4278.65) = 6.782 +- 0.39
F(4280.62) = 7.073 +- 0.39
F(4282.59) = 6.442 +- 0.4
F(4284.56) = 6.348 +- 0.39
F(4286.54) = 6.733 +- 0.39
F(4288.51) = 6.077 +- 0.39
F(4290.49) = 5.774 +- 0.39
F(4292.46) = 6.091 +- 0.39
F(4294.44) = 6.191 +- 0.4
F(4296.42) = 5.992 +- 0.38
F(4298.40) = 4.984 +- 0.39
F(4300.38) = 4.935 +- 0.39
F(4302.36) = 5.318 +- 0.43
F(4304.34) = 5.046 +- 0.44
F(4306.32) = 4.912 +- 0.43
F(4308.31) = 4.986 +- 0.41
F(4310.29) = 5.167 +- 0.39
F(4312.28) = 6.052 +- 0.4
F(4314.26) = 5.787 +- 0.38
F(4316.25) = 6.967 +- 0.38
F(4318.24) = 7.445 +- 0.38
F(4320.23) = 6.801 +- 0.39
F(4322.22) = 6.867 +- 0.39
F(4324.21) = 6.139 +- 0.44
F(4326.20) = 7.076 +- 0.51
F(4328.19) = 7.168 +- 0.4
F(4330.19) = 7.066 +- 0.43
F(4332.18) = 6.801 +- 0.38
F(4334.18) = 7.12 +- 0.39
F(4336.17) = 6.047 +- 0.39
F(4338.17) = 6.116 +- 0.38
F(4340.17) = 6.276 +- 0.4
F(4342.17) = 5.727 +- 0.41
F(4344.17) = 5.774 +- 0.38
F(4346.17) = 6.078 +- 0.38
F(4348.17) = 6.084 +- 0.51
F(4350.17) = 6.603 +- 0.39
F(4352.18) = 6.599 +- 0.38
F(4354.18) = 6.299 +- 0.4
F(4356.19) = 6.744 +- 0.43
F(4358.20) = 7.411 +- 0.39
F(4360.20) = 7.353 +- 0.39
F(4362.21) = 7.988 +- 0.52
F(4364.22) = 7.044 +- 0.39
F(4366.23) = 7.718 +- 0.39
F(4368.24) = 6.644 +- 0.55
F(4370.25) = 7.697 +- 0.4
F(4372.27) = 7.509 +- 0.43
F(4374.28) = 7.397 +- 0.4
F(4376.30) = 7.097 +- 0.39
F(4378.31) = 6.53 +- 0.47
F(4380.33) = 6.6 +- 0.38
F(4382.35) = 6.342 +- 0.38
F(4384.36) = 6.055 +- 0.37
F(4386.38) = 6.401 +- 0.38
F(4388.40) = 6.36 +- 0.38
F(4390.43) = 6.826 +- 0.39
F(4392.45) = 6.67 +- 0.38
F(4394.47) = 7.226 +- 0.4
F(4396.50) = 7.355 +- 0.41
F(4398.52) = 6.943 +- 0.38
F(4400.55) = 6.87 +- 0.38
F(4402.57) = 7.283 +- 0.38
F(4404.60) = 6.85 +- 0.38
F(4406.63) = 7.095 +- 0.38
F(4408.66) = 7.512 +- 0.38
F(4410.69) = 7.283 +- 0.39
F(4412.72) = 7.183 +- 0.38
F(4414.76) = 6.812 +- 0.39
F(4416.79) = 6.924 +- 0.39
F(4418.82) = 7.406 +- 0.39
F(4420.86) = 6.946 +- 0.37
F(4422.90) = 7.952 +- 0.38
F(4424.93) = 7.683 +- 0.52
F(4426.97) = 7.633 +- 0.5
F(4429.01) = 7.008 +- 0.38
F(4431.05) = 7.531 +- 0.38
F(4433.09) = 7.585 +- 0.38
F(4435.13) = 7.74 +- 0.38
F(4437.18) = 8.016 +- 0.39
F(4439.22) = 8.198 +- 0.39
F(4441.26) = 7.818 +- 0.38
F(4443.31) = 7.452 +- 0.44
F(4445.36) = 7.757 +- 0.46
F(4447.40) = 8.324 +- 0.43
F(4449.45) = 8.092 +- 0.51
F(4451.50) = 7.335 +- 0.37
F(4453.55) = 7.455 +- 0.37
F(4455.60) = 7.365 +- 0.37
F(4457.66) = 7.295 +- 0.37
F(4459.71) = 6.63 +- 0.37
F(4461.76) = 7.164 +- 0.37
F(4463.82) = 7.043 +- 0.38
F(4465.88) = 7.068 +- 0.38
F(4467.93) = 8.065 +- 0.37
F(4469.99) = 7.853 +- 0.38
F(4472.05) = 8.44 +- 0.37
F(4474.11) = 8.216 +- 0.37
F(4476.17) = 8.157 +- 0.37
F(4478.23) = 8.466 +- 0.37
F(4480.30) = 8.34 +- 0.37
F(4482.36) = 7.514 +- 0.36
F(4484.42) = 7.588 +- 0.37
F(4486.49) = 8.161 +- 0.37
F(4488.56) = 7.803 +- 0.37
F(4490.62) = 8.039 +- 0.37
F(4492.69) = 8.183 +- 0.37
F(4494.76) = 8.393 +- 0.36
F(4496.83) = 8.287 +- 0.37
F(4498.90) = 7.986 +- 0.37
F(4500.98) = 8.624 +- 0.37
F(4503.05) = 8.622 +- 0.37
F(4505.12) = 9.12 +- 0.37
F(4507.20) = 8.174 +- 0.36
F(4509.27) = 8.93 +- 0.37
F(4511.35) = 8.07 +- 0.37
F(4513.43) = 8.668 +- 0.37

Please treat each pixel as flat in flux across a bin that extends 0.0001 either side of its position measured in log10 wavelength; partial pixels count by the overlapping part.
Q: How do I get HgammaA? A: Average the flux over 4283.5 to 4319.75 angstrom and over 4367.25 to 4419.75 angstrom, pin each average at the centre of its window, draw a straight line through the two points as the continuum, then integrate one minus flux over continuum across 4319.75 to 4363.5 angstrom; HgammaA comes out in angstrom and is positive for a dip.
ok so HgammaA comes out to -2.2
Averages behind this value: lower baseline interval 5.84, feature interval 6.64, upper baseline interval 6.96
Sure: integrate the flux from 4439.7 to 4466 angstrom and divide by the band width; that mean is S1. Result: 7.47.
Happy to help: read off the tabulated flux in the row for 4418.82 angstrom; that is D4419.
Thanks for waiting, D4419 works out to 7.406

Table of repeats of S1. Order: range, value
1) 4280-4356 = 6.19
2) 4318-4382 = 6.79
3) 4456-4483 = 7.71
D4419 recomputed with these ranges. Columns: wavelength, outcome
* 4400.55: 6.87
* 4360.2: 7.353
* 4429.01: 7.008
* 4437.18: 8.016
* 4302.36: 5.318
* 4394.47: 7.226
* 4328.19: 7.168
